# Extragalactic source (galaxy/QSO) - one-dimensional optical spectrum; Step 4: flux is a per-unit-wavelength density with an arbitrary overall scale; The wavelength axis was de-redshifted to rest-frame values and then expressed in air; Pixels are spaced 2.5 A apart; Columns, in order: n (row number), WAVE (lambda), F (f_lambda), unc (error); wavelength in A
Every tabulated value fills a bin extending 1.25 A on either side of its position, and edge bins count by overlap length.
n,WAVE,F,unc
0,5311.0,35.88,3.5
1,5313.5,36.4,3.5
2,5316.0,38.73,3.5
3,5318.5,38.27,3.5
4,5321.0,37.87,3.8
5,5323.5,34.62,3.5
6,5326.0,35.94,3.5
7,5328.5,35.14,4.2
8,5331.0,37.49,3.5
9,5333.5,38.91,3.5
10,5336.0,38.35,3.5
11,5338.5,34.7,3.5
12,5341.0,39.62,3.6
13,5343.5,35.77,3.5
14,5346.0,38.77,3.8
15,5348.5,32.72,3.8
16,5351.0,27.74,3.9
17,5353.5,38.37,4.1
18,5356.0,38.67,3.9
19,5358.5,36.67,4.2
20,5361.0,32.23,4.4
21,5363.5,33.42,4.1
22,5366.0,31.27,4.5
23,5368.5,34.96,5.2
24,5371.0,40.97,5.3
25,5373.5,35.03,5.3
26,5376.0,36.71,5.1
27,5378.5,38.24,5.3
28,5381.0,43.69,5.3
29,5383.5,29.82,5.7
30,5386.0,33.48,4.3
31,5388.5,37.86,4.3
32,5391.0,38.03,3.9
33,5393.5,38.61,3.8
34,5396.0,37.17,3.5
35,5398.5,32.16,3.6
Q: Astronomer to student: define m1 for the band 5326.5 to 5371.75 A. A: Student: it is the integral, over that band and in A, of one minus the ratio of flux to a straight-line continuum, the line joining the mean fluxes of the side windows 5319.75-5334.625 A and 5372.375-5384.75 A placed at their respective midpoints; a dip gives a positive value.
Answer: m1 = 1.05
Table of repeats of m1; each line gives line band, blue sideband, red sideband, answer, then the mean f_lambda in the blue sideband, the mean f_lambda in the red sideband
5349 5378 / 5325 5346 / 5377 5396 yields 1.6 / 37.1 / 37.1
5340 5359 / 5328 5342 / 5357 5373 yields 0.1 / 37.4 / 35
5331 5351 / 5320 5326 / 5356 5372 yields -0.4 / 36.1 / 35.1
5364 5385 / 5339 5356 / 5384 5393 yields -0.1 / 35.7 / 36.1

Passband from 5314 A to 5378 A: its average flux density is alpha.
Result 36.1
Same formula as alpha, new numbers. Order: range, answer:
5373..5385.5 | 36.6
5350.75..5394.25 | 36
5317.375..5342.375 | 37.1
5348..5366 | 34.1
